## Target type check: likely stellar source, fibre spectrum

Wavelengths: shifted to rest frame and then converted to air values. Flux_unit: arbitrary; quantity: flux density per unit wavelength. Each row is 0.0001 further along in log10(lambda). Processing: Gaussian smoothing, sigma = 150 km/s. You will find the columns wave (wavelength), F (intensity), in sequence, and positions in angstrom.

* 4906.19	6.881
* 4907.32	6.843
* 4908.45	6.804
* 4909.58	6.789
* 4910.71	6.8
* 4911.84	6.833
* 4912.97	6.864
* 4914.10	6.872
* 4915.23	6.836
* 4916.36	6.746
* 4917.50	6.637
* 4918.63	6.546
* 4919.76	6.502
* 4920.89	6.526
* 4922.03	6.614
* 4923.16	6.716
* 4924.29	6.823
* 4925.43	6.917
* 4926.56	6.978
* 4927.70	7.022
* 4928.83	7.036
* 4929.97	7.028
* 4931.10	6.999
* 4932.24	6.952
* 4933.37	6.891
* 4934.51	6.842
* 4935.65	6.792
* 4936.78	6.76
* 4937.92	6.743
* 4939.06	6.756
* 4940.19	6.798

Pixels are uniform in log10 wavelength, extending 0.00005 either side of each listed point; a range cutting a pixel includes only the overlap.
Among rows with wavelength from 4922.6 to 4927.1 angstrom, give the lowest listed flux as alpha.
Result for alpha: 6.716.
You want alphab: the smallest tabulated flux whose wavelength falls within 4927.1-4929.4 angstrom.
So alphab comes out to 7.022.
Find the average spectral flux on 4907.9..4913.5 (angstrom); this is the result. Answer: 6.82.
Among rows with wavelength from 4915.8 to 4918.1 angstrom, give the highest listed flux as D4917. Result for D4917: 6.746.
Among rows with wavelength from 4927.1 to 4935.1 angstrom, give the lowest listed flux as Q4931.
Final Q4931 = 6.842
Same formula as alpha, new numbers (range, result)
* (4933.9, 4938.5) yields 6.743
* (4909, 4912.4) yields 6.789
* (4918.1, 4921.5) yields 6.502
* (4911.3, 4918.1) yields 6.637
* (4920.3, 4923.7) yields 6.526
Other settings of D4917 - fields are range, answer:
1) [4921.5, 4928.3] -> 7.022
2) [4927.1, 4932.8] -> 7.036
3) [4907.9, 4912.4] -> 6.833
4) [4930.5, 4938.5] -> 6.999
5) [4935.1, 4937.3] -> 6.792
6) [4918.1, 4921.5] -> 6.546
